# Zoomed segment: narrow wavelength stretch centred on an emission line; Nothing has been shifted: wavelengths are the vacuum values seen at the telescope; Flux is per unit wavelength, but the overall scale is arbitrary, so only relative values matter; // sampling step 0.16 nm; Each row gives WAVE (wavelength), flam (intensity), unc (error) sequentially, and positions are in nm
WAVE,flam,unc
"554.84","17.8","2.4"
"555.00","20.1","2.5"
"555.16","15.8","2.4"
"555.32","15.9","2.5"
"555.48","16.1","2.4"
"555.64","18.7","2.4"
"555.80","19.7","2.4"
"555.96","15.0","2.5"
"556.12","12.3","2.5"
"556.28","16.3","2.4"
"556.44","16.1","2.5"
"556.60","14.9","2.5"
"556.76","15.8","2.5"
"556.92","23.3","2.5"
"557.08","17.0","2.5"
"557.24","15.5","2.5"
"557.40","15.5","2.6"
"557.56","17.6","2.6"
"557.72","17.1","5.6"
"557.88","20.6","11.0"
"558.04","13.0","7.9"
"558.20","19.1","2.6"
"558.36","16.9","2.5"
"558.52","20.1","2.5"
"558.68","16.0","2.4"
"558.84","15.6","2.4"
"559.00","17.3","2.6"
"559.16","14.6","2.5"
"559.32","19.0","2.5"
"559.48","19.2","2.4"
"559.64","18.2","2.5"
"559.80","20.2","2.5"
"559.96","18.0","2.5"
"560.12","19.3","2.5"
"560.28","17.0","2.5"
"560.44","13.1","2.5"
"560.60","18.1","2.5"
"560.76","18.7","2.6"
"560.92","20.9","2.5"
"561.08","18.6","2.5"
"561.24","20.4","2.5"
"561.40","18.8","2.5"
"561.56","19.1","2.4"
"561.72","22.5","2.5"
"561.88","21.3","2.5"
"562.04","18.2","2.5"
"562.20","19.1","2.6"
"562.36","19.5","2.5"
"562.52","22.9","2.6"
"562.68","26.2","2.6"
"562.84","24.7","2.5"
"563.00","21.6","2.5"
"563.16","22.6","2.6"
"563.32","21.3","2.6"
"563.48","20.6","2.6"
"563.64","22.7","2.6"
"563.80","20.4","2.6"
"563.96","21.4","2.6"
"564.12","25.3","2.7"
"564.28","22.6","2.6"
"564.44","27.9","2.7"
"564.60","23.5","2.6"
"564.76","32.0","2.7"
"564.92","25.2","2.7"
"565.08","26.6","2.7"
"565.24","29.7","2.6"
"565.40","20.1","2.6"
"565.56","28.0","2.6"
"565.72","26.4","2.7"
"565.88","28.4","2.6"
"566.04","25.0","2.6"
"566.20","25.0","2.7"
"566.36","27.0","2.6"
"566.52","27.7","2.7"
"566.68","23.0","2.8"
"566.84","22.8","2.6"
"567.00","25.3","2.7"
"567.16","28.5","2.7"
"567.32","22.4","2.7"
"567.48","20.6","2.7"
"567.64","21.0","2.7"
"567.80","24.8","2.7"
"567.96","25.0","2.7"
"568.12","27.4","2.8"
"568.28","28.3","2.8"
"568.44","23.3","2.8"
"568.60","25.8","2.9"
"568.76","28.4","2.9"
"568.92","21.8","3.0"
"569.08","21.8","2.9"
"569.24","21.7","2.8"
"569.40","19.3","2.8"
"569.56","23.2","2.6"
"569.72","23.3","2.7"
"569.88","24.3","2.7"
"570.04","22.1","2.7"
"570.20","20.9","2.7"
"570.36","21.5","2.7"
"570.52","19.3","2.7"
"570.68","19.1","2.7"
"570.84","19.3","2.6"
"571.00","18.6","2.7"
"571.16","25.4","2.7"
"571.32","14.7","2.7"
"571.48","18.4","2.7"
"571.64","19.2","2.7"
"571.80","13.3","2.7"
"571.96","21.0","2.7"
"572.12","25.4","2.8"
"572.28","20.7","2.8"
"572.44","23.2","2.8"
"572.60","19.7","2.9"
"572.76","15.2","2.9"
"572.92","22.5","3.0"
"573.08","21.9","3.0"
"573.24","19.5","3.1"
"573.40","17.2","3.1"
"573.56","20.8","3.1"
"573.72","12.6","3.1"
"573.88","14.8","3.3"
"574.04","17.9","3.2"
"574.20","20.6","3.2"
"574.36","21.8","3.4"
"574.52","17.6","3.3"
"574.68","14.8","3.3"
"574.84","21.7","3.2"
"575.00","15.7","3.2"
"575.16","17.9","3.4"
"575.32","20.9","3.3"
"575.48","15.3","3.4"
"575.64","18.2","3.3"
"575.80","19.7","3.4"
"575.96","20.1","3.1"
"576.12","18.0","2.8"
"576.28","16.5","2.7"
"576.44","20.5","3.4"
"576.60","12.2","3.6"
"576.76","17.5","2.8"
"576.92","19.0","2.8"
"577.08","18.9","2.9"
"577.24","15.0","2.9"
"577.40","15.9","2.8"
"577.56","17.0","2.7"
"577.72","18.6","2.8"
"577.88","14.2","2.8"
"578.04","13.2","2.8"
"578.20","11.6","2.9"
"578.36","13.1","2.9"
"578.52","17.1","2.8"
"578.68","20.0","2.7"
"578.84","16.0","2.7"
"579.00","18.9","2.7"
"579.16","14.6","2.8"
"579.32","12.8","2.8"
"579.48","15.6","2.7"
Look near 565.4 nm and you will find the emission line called Mg II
